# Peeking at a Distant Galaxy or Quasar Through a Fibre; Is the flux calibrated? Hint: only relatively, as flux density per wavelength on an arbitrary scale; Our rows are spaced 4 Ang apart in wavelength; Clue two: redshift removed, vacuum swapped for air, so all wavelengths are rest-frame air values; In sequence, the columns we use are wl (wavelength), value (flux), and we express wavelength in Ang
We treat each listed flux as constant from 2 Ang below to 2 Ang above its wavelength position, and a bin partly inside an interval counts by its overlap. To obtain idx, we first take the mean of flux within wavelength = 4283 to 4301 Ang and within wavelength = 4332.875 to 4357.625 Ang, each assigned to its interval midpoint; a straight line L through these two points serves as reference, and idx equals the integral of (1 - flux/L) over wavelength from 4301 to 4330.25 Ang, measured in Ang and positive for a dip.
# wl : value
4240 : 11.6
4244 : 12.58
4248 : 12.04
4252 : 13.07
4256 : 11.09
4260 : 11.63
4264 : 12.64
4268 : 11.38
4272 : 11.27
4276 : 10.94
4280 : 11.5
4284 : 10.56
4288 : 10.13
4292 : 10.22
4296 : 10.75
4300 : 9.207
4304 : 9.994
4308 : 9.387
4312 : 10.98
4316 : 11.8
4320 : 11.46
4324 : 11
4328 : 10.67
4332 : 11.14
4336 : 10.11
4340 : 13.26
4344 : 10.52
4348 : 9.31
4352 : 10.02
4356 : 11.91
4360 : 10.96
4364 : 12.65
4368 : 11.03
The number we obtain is -0.59 Ang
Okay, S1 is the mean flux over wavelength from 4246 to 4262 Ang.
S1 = 12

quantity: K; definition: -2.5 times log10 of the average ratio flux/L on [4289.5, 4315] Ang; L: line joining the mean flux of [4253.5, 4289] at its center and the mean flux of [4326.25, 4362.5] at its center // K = 0.10 mag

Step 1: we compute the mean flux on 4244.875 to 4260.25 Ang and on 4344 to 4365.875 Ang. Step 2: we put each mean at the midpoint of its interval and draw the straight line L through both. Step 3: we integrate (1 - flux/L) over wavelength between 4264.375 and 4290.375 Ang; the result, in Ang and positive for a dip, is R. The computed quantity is 1.58 Ang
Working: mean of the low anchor 12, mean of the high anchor 10.9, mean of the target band 11.1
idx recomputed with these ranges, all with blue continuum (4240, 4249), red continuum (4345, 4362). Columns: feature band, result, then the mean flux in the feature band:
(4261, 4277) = 0.3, 11.6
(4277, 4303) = 2.5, 10.4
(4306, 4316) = 0.6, 10.5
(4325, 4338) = 0.3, 10.7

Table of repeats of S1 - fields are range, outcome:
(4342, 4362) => 10.5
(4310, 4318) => 11.4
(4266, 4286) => 11.1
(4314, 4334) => 11.2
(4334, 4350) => 10.8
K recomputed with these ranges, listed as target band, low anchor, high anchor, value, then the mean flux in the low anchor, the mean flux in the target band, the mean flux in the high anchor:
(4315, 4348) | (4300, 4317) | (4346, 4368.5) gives -0.05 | 10.3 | 11.1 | 11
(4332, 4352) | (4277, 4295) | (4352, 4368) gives 0.05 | 10.6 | 10.8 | 11.5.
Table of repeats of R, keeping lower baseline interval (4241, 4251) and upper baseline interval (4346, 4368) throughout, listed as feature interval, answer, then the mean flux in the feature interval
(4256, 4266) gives 0.17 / 11.9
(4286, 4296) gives 1.26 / 10.3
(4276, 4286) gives 0.74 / 11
